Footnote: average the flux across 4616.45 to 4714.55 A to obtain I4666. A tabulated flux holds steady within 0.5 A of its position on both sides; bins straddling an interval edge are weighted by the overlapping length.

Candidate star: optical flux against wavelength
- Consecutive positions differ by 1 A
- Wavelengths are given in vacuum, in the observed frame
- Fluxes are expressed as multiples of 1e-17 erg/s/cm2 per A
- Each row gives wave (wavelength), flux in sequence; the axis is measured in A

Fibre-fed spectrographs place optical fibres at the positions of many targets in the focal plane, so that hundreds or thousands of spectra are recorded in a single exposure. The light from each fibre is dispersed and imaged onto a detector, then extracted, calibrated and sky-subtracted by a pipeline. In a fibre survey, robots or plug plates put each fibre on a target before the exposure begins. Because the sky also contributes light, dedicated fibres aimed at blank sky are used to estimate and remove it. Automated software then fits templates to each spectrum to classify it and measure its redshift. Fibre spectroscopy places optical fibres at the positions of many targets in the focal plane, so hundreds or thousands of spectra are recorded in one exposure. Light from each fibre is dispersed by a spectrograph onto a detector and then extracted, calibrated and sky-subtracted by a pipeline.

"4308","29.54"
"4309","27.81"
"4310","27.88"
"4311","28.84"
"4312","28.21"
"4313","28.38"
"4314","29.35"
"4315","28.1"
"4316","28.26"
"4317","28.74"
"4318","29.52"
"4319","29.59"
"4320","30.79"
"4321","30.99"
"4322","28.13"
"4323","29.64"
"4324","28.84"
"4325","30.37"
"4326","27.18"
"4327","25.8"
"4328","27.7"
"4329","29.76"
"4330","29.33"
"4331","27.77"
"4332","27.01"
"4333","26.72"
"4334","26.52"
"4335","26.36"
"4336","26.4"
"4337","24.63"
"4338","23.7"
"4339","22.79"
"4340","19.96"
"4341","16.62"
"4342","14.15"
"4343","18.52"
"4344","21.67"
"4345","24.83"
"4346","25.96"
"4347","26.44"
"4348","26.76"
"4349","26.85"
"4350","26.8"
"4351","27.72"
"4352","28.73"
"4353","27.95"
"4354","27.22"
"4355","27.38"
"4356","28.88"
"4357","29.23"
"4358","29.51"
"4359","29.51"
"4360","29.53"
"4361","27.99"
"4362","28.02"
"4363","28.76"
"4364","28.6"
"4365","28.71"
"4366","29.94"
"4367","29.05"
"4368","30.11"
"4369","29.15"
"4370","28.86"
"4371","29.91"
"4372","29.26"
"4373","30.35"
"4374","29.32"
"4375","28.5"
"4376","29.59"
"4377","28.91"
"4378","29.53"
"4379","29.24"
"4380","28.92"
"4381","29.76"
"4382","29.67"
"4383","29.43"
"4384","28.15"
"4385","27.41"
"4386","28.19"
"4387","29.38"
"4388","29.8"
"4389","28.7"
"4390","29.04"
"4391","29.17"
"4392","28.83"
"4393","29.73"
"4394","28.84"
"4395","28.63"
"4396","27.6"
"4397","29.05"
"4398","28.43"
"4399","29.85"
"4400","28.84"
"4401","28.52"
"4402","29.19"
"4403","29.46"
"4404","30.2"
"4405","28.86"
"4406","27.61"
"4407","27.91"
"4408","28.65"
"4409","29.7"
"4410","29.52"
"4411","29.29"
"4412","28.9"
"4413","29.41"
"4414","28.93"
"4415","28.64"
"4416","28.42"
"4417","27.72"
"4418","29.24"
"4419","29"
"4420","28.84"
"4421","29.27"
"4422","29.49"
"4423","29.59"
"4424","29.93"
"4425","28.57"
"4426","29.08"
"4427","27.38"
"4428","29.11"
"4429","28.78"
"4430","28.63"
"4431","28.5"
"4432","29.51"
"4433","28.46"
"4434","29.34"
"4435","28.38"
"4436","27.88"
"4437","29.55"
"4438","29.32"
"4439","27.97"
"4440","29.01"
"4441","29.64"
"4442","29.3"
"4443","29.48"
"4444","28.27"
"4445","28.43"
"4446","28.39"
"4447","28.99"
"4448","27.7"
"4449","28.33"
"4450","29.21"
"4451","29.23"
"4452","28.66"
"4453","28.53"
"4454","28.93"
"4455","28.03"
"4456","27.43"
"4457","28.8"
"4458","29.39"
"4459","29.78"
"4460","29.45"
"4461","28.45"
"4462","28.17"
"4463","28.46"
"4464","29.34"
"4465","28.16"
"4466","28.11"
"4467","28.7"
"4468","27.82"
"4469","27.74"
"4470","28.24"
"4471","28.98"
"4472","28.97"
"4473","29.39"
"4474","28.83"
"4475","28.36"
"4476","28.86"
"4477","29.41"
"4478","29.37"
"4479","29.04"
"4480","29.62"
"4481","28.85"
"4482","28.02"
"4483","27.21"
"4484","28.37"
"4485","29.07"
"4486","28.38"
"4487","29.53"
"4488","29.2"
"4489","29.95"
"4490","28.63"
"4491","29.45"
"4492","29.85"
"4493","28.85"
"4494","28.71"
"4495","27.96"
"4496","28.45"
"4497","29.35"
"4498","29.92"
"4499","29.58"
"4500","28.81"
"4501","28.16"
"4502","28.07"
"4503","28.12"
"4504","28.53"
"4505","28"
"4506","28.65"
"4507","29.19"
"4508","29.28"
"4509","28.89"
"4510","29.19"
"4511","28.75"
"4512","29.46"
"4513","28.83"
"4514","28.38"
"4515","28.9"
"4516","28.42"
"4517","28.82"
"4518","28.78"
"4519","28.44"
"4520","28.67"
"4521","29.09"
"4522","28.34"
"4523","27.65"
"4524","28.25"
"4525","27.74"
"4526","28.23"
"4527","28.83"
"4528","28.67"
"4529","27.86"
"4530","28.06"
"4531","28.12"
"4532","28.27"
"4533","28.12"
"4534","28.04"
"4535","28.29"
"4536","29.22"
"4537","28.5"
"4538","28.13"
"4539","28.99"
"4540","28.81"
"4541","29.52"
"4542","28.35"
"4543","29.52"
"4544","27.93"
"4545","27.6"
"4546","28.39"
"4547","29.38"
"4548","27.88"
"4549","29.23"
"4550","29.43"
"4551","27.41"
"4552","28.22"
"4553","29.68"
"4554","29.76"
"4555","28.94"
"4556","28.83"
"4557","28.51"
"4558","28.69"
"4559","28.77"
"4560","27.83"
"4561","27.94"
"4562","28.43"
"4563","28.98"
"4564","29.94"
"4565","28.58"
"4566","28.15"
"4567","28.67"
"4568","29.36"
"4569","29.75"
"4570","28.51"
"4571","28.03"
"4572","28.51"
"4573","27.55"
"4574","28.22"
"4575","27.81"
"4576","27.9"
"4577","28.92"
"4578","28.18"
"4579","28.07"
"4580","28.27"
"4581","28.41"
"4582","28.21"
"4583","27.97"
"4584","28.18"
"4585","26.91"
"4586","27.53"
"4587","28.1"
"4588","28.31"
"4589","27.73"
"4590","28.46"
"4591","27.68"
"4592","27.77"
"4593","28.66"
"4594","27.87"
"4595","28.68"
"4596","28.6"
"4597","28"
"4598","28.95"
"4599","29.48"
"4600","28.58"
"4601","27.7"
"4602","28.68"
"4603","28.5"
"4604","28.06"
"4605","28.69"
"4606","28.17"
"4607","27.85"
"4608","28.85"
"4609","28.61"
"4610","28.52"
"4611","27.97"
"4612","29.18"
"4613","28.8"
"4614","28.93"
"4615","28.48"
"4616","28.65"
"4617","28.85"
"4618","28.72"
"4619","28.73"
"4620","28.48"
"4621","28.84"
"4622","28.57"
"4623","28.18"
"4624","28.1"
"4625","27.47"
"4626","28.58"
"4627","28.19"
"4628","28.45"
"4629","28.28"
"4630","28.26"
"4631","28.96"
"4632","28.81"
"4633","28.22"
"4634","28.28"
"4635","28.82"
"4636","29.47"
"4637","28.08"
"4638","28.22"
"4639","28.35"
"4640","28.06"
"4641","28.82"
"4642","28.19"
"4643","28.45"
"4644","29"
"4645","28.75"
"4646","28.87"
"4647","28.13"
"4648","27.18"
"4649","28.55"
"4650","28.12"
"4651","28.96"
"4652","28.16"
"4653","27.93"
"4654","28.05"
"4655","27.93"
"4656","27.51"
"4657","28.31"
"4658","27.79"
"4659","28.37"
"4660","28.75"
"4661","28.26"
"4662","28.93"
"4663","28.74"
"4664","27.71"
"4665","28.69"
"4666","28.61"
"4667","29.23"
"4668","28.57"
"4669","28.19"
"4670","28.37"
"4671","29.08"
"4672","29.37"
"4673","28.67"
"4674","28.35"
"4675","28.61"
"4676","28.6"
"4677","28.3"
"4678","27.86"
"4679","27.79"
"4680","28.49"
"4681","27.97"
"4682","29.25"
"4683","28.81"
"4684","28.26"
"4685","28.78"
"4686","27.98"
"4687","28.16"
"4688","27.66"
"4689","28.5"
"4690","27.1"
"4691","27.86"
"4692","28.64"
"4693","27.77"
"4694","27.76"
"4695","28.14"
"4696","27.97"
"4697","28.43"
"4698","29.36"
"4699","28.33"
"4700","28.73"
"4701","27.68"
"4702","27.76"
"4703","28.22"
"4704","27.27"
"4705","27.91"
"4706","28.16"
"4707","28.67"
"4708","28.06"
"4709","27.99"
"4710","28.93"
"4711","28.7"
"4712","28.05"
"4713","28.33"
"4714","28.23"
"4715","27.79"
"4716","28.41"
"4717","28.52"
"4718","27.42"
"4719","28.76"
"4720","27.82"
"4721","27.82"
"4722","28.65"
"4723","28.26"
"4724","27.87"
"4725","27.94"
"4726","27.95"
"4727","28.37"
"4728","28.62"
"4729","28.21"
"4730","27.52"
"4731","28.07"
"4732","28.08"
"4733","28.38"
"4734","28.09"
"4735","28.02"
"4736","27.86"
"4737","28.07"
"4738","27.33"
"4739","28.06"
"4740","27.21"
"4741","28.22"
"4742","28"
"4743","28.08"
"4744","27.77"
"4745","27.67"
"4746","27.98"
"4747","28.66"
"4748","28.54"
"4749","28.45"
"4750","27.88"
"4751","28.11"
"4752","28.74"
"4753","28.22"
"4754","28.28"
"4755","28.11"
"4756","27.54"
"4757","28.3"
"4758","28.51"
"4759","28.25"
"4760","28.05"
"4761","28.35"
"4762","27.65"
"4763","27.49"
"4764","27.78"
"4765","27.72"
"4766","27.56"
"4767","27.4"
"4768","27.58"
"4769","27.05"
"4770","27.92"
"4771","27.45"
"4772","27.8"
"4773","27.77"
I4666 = 28.4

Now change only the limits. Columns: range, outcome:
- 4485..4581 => 28.6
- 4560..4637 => 28.4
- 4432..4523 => 28.8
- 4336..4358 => 24.8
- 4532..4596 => 28.4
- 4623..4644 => 28.4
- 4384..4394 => 28.9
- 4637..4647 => 28.5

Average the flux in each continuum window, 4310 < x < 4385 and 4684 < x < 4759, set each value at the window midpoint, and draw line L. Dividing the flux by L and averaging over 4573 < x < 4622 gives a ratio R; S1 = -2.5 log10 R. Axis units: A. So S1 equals -0.015 mag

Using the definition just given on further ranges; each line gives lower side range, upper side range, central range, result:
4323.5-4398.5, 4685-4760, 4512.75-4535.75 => -0.02 mag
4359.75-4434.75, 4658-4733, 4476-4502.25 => -0.01 mag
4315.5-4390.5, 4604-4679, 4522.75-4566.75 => -0.01 mag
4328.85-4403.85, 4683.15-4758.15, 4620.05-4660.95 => -0.01 mag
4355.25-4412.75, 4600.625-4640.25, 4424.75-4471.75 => 0.01 mag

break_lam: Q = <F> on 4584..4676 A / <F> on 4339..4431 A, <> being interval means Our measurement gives 1.01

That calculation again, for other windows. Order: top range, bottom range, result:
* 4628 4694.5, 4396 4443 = 0.98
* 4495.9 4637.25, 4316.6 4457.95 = 1.01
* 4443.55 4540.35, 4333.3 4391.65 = 1.05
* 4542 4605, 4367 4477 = 0.98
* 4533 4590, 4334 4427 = 1.02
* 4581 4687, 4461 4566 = 0.99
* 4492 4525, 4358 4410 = 0.99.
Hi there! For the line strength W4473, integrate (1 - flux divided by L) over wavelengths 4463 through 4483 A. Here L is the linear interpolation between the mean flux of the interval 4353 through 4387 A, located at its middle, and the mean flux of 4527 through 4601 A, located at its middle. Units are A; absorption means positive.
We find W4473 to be 0.0 A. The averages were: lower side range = 29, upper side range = 28.4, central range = 28.7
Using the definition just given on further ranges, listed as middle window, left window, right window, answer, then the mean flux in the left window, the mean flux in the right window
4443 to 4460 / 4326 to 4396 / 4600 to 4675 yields -0.54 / 27.5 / 28.5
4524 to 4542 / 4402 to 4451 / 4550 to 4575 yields 0.16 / 28.9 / 28.6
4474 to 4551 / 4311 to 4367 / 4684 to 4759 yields -3.18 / 27.1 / 28.1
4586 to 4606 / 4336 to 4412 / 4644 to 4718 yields -0.11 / 27.8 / 28.3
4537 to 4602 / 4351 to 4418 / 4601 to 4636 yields 0.29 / 28.9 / 28.5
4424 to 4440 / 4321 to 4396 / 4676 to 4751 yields -0.60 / 27.6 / 28.1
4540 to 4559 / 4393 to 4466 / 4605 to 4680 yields -0.09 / 28.8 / 28.4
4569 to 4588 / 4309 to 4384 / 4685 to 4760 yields -0.13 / 27.6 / 28.1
